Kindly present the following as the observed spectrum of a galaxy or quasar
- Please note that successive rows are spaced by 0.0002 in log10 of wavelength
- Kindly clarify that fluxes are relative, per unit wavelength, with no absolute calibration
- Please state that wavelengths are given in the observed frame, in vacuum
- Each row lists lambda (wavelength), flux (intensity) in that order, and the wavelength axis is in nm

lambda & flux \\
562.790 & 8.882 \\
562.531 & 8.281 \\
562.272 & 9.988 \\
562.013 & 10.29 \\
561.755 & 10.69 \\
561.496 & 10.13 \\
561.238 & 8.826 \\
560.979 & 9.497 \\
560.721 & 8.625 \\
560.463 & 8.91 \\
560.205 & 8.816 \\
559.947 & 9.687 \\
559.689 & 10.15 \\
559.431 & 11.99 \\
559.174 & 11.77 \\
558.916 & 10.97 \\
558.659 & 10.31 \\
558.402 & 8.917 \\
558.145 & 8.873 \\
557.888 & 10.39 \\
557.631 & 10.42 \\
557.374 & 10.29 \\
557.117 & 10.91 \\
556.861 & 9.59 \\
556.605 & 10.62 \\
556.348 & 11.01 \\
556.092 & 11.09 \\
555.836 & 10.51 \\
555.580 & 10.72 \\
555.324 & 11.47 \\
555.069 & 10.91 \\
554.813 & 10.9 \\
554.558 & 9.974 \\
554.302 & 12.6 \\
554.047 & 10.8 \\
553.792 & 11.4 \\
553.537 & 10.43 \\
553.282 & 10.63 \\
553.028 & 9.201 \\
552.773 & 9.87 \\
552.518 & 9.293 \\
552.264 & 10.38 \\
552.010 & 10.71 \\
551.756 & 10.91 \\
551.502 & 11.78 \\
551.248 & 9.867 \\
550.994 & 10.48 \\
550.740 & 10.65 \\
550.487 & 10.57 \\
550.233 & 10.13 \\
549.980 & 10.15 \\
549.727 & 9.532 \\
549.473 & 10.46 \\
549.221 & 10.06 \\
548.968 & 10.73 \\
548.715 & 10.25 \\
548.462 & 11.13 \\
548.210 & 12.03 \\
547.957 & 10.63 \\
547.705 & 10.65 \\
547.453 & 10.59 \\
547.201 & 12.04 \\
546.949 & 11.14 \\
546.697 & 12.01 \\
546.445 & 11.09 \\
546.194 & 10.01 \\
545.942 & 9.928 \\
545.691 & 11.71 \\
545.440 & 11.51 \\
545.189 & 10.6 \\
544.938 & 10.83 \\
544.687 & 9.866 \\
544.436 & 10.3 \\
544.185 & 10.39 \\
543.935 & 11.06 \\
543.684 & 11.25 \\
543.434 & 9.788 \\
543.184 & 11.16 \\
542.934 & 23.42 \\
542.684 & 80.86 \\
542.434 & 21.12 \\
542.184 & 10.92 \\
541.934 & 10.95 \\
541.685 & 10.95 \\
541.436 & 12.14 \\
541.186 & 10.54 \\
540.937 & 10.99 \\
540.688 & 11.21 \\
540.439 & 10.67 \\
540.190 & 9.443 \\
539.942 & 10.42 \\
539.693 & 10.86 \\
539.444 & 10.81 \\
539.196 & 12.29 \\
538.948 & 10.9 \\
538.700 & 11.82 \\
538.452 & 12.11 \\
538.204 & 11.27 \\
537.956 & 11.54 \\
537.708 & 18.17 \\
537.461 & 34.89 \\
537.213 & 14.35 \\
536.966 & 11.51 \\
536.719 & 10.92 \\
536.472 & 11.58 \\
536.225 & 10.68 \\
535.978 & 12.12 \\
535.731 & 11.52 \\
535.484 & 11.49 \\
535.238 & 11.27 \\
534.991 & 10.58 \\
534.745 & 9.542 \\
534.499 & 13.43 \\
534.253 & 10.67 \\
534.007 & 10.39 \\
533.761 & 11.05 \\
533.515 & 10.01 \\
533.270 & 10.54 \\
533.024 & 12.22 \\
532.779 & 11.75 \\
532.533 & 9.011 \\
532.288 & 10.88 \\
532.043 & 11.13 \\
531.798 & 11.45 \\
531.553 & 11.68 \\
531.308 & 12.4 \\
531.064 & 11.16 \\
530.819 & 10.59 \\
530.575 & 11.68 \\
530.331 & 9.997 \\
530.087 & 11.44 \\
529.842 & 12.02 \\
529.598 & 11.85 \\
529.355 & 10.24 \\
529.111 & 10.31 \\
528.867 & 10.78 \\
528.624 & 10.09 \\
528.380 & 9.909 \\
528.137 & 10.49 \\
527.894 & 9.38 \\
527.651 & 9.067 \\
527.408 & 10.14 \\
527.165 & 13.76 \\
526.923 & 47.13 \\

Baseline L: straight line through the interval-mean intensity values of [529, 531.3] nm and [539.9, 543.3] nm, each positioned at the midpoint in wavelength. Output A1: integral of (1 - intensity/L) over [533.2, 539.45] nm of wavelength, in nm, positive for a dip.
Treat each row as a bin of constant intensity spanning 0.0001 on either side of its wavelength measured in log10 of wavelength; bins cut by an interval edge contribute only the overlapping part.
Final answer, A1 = 0.90 nm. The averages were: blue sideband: 11.1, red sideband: 17.7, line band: 12.6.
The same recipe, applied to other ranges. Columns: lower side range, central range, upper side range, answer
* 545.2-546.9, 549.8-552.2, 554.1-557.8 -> 0.08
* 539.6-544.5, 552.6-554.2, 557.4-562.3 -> 0.21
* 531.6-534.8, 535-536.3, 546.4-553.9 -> -0.05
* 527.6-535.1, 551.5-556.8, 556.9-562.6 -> -0.29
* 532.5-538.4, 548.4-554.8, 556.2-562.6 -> 0.21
